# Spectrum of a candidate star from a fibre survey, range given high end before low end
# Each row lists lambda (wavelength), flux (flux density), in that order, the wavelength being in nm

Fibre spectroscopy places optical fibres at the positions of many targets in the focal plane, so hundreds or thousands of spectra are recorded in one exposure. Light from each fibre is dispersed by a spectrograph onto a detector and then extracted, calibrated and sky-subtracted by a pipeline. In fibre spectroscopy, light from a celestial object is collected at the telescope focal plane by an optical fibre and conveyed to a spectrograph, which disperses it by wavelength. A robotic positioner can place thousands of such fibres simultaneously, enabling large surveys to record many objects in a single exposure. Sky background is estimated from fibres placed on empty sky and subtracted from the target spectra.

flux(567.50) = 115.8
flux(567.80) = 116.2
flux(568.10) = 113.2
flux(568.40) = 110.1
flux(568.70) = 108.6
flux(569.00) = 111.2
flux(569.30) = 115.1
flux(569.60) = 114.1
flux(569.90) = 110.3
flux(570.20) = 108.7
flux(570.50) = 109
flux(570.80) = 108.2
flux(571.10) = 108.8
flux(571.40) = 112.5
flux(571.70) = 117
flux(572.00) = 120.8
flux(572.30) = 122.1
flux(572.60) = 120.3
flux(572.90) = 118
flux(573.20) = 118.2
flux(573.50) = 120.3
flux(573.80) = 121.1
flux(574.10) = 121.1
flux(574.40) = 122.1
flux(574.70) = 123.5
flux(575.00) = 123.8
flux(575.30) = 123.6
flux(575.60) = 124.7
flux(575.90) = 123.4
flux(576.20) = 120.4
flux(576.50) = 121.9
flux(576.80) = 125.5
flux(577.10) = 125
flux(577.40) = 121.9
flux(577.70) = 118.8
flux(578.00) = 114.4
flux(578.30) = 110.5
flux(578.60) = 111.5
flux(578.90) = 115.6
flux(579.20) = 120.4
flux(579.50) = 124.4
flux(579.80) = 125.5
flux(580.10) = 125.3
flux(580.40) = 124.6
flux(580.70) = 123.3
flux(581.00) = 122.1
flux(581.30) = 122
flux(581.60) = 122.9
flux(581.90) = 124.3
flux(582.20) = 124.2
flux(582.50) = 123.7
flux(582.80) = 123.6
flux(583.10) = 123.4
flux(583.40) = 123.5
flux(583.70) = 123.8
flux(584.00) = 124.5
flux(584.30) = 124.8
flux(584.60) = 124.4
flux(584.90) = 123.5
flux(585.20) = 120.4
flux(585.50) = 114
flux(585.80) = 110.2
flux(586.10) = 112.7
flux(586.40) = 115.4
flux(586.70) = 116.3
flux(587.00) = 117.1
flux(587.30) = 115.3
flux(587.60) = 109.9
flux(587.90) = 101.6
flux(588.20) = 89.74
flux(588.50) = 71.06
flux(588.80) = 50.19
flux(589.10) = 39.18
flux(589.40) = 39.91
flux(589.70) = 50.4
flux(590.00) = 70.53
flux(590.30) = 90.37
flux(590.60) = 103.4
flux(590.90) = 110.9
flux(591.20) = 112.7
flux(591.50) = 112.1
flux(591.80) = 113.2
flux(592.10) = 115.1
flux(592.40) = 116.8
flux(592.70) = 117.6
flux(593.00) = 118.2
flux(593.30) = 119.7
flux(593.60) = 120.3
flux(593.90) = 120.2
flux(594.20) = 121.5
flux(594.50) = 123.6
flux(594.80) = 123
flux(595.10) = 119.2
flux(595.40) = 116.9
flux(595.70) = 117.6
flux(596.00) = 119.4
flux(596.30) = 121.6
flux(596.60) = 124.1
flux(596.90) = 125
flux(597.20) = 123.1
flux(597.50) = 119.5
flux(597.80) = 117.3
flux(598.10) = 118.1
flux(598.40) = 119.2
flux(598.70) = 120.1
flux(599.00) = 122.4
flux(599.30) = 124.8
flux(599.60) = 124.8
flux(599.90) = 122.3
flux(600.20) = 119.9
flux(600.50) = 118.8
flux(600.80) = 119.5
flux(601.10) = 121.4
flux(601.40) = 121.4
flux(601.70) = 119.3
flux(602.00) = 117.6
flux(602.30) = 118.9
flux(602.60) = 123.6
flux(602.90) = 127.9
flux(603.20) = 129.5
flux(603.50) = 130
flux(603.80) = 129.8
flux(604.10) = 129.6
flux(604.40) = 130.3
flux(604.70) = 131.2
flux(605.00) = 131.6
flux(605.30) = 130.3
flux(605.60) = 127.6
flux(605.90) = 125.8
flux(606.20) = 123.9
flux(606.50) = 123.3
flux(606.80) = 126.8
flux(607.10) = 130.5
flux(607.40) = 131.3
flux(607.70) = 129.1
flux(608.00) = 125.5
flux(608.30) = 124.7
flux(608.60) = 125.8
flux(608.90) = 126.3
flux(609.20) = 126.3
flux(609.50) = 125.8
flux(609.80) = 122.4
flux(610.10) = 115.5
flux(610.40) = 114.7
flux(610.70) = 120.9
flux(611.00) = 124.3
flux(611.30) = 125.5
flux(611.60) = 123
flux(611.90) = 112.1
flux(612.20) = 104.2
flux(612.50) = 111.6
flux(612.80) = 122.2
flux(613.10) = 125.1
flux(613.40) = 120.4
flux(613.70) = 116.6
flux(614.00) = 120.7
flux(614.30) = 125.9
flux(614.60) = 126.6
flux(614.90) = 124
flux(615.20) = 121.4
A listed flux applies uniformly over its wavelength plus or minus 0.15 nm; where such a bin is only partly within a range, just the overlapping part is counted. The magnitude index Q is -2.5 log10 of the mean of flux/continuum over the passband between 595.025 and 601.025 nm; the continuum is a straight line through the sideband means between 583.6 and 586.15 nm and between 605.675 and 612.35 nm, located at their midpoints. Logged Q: 0.01 mag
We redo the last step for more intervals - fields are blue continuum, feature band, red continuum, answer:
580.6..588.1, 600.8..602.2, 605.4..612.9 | 0.02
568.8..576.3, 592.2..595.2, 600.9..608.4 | 0.03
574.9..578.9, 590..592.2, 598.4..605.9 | 0.16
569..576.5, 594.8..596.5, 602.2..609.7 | 0.04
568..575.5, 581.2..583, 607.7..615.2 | -0.05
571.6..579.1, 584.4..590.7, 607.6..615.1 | 0.26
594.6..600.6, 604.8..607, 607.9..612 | -0.05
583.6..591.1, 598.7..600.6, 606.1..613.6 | -0.10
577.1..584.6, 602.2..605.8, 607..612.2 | -0.05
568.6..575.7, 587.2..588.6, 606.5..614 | 0.21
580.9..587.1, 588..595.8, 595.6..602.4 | 0.20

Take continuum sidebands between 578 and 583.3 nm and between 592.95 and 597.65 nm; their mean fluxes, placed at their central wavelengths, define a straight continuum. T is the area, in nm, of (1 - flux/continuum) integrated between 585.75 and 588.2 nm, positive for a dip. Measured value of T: 0.21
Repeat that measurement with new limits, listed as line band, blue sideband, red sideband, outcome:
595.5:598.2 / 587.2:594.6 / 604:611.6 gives -0.32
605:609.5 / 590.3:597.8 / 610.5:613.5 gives -0.33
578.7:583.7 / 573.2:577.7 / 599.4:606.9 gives 0.00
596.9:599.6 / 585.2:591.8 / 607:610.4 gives -0.30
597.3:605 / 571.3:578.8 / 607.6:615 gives -0.14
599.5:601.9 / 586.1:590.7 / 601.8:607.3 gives -0.07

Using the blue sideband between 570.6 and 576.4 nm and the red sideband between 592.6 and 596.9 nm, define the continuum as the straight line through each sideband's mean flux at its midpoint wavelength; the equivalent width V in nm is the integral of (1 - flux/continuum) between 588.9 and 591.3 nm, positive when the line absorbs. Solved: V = 0.89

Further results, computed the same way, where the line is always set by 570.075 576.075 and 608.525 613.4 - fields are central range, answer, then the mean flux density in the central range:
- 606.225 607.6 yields -0.09 nm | 128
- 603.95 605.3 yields -0.12 nm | 131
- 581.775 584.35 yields -0.11 nm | 124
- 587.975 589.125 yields 0.50 nm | 67.6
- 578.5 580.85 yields -0.06 nm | 122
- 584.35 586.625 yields 0.03 nm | 118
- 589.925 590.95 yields 0.22 nm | 93.8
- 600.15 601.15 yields 0.00 nm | 120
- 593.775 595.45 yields -0.02 nm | 121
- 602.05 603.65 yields -0.07 nm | 125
